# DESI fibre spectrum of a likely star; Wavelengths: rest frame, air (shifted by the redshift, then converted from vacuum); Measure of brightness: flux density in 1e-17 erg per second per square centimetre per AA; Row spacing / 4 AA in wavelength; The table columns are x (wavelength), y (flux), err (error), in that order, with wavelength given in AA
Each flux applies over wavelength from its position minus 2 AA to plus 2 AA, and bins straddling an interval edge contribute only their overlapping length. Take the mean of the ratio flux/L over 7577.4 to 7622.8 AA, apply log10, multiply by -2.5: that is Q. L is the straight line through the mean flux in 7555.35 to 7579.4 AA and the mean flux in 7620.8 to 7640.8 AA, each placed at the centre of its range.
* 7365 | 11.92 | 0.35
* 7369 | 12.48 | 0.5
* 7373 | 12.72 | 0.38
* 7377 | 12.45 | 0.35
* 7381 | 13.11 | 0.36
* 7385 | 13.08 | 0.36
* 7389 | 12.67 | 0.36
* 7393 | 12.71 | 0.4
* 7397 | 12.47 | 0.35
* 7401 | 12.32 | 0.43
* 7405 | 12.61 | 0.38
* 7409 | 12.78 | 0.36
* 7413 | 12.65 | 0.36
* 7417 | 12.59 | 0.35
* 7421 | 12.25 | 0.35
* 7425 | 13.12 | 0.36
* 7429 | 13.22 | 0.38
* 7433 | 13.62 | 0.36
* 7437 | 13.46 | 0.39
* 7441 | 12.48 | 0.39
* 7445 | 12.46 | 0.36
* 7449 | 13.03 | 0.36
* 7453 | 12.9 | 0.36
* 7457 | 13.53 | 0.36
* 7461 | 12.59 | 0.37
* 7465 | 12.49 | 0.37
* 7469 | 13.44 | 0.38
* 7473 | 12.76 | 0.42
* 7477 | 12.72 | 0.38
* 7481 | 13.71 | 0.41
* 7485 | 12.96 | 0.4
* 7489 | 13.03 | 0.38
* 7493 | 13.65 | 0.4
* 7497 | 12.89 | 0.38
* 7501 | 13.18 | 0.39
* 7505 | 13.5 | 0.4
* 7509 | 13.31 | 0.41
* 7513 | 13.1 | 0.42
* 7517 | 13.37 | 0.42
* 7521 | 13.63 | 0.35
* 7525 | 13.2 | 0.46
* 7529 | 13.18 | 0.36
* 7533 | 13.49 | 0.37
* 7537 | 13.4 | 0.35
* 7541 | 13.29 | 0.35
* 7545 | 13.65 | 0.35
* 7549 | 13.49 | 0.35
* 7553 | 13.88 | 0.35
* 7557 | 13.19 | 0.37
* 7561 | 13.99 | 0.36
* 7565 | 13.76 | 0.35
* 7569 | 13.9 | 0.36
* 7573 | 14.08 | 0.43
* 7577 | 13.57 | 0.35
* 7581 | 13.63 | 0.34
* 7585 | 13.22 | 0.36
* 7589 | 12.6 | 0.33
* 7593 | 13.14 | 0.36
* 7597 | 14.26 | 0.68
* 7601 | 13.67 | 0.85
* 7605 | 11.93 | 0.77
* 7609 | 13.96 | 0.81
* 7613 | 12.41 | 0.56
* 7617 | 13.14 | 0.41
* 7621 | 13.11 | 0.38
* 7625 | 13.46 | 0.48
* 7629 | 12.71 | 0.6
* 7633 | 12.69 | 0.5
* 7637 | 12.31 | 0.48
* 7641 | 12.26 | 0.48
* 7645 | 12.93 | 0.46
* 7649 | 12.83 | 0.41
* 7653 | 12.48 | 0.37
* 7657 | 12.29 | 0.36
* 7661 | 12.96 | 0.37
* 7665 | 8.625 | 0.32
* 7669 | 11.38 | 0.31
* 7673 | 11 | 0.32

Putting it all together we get 0.00 mag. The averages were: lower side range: 13.8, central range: 13.2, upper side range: 12.8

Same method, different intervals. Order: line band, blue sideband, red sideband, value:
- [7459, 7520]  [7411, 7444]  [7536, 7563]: 0.01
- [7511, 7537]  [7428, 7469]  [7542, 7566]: 0.01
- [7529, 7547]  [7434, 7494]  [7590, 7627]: -0.03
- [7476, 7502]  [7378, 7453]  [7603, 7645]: -0.03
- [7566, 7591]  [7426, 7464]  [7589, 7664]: -0.05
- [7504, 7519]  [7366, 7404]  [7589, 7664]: -0.05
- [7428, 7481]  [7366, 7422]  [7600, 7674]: -0.04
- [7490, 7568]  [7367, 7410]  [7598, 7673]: -0.07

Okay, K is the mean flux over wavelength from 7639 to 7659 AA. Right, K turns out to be 12.6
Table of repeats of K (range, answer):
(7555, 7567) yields 13.6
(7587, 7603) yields 13.4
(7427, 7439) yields 13.4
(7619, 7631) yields 13.1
